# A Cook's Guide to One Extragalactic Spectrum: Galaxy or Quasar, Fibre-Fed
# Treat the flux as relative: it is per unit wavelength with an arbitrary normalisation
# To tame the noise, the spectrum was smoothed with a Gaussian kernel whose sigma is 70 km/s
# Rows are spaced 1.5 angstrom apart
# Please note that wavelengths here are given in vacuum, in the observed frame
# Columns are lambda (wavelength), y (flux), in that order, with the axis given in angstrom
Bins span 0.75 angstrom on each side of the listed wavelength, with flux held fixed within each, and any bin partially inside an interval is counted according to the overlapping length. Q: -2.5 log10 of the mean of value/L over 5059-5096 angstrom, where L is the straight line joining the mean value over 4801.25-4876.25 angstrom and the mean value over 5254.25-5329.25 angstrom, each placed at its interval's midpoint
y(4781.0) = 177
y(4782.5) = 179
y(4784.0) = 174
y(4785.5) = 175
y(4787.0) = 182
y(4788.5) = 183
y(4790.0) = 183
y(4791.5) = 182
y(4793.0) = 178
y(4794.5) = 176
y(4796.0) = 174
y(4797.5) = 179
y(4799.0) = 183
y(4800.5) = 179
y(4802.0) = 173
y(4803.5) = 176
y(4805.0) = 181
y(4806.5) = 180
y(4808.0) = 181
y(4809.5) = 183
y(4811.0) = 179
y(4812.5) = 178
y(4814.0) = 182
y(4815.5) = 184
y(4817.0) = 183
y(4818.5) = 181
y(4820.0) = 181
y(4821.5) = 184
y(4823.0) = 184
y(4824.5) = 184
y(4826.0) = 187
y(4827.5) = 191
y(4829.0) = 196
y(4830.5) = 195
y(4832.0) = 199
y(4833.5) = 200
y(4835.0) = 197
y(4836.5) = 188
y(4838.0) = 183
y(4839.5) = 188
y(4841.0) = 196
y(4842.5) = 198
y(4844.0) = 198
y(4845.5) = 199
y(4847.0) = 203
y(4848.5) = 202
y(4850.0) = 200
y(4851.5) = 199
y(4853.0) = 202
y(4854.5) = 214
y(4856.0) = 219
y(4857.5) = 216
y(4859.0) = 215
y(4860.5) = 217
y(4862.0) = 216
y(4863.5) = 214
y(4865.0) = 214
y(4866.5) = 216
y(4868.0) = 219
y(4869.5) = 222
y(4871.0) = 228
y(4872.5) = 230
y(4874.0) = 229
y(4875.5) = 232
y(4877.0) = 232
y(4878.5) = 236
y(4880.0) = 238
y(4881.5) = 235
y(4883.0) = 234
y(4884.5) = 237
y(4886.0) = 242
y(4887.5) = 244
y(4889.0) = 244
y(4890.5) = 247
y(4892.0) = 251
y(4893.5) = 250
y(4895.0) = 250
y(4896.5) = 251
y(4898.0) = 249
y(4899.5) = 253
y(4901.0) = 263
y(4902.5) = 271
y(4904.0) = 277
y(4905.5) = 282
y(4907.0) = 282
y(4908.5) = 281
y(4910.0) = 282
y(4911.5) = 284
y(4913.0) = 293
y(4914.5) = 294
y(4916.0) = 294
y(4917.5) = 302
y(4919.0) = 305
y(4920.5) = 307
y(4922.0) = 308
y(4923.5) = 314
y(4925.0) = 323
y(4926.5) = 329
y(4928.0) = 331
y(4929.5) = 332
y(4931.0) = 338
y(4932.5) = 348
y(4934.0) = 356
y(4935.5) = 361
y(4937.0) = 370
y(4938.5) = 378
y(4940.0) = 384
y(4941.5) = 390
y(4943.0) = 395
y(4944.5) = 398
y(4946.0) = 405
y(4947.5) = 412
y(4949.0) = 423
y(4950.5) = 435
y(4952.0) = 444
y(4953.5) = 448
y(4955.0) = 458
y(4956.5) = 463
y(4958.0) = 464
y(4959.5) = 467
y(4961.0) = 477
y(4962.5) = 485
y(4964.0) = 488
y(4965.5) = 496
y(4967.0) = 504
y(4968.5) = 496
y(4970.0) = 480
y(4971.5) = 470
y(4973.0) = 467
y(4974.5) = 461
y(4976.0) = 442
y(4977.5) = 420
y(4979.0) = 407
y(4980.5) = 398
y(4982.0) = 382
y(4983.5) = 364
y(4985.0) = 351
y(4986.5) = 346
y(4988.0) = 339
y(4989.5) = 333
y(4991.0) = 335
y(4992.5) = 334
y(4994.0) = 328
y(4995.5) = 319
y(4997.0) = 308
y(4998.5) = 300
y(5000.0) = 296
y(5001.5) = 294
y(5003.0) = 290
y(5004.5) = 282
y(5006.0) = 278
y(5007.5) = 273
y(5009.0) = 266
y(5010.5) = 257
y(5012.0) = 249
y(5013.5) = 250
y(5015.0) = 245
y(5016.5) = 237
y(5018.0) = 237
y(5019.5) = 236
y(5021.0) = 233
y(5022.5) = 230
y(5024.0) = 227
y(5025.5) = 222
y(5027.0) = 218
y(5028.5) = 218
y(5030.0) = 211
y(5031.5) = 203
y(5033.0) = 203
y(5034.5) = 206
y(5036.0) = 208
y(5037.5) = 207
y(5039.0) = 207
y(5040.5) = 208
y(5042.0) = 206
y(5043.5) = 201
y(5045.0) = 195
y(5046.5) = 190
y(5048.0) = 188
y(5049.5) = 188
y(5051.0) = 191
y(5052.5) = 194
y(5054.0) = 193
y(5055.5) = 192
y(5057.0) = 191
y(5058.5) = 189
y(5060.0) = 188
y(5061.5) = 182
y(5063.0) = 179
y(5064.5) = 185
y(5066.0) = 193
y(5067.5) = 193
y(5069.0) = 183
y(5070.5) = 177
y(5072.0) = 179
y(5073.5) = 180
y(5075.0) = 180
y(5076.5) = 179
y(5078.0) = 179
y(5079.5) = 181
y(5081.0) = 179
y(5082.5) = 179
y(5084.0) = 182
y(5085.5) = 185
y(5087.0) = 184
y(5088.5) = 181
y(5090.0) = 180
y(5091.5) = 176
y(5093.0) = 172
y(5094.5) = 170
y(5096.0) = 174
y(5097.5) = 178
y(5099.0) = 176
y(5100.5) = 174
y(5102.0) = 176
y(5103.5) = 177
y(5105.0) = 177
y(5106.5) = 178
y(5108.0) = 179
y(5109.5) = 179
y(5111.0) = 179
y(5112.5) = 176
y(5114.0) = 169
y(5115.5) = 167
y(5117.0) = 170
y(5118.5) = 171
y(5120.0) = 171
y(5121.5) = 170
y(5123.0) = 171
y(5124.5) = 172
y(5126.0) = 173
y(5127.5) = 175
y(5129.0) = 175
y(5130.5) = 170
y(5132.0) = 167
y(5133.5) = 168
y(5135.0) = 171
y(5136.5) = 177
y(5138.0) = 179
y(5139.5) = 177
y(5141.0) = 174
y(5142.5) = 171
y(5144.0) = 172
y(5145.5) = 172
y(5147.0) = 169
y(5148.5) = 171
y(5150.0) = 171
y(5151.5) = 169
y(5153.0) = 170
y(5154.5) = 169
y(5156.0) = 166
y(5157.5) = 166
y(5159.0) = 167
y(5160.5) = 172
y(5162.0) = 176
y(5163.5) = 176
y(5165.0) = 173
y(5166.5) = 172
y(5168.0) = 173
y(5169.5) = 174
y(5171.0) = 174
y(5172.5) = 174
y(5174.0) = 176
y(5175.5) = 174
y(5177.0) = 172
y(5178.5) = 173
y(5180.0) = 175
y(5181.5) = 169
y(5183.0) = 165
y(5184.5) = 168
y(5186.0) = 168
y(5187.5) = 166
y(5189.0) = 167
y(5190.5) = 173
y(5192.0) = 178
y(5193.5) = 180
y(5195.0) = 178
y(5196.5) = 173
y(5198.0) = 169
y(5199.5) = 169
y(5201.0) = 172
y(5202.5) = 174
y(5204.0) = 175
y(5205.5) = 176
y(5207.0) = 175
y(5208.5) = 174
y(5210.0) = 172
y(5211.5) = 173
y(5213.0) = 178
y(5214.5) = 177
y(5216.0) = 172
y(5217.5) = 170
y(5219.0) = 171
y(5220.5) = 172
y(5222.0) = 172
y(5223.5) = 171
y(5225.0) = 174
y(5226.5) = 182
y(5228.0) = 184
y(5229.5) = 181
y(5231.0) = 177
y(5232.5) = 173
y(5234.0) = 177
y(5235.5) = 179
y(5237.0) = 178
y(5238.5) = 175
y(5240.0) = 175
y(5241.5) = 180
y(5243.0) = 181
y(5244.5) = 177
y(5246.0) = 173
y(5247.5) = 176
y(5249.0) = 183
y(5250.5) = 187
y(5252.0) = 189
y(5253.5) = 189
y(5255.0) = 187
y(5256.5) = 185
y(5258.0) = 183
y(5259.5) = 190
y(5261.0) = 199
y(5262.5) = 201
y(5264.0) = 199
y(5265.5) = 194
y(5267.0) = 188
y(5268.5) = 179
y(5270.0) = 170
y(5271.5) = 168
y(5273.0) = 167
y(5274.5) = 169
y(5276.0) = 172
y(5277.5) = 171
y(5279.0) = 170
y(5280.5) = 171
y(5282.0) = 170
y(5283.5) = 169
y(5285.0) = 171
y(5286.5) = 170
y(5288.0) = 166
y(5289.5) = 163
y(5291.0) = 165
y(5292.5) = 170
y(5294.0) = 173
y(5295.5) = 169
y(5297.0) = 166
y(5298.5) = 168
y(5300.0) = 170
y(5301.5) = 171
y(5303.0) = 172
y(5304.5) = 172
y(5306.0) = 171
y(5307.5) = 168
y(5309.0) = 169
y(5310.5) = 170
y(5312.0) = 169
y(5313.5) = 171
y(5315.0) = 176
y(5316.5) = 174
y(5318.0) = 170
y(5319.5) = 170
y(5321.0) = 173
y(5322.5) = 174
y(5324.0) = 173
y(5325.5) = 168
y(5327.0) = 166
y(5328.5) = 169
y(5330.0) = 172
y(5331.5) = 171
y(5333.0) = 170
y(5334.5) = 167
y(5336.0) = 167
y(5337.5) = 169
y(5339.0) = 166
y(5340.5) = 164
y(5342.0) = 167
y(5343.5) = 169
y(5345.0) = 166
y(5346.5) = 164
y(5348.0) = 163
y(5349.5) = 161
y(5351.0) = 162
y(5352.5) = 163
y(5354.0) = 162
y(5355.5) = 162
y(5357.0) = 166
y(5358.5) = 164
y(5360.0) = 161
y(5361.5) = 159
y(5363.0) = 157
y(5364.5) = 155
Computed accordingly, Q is 0.03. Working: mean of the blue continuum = 198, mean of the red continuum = 174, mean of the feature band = 181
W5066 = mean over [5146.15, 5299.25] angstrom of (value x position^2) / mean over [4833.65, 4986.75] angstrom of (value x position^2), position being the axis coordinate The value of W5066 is 0.63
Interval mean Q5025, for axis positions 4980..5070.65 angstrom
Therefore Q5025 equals 245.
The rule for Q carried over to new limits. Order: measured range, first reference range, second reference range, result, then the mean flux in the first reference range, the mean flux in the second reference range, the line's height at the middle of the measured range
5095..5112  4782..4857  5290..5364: 0.00 mag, 188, 168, 176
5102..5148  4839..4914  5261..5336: 0.14 mag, 234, 172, 198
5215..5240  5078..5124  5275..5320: -0.02 mag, 176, 170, 172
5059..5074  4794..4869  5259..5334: -0.01 mag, 193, 173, 183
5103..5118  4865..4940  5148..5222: 0.14 mag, 277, 172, 200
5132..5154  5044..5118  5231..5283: 0.05 mag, 181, 180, 181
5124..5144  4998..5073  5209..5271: 0.16 mag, 219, 180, 200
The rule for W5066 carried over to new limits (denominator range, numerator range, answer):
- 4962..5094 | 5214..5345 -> 0.73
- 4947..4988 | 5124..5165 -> 0.42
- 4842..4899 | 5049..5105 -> 0.88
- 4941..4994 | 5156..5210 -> 0.44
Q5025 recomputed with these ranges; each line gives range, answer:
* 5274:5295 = 169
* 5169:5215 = 173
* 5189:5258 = 177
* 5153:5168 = 171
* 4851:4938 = 265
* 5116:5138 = 172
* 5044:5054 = 191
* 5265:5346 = 170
